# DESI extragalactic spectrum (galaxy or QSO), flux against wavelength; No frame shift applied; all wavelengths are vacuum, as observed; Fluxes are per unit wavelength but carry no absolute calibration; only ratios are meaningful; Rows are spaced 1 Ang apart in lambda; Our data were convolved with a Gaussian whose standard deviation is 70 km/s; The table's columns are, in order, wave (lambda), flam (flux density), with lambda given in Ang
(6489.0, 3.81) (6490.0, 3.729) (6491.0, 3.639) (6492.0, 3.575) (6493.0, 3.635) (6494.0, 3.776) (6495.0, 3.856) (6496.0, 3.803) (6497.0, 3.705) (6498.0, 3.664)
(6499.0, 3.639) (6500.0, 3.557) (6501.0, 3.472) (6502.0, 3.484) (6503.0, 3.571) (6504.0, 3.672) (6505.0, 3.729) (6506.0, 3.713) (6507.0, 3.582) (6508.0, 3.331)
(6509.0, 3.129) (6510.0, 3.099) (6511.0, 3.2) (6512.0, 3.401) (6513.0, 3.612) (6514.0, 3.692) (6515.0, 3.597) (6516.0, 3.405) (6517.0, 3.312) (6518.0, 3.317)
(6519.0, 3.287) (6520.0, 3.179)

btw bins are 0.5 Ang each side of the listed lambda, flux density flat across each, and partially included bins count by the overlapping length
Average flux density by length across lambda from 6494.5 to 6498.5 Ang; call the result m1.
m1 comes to 3.76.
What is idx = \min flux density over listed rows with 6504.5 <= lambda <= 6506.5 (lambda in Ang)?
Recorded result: 3.713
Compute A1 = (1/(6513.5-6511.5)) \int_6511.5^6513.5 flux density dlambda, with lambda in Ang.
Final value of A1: 3.51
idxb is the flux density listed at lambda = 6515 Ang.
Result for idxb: 3.597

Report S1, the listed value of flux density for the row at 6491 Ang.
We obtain 3.639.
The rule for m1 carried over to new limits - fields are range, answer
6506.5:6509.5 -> 3.35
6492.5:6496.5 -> 3.77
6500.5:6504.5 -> 3.55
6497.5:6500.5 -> 3.62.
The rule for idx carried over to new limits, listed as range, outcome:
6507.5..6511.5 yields 3.099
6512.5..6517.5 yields 3.312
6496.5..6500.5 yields 3.557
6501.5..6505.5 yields 3.484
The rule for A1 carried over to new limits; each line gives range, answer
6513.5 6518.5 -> 3.46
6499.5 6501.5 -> 3.51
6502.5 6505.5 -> 3.66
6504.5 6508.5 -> 3.59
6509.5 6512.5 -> 3.23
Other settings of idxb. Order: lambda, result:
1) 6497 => 3.705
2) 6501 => 3.472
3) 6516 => 3.405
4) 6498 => 3.664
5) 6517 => 3.312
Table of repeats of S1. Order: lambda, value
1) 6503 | 3.571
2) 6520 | 3.179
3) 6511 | 3.2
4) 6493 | 3.635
